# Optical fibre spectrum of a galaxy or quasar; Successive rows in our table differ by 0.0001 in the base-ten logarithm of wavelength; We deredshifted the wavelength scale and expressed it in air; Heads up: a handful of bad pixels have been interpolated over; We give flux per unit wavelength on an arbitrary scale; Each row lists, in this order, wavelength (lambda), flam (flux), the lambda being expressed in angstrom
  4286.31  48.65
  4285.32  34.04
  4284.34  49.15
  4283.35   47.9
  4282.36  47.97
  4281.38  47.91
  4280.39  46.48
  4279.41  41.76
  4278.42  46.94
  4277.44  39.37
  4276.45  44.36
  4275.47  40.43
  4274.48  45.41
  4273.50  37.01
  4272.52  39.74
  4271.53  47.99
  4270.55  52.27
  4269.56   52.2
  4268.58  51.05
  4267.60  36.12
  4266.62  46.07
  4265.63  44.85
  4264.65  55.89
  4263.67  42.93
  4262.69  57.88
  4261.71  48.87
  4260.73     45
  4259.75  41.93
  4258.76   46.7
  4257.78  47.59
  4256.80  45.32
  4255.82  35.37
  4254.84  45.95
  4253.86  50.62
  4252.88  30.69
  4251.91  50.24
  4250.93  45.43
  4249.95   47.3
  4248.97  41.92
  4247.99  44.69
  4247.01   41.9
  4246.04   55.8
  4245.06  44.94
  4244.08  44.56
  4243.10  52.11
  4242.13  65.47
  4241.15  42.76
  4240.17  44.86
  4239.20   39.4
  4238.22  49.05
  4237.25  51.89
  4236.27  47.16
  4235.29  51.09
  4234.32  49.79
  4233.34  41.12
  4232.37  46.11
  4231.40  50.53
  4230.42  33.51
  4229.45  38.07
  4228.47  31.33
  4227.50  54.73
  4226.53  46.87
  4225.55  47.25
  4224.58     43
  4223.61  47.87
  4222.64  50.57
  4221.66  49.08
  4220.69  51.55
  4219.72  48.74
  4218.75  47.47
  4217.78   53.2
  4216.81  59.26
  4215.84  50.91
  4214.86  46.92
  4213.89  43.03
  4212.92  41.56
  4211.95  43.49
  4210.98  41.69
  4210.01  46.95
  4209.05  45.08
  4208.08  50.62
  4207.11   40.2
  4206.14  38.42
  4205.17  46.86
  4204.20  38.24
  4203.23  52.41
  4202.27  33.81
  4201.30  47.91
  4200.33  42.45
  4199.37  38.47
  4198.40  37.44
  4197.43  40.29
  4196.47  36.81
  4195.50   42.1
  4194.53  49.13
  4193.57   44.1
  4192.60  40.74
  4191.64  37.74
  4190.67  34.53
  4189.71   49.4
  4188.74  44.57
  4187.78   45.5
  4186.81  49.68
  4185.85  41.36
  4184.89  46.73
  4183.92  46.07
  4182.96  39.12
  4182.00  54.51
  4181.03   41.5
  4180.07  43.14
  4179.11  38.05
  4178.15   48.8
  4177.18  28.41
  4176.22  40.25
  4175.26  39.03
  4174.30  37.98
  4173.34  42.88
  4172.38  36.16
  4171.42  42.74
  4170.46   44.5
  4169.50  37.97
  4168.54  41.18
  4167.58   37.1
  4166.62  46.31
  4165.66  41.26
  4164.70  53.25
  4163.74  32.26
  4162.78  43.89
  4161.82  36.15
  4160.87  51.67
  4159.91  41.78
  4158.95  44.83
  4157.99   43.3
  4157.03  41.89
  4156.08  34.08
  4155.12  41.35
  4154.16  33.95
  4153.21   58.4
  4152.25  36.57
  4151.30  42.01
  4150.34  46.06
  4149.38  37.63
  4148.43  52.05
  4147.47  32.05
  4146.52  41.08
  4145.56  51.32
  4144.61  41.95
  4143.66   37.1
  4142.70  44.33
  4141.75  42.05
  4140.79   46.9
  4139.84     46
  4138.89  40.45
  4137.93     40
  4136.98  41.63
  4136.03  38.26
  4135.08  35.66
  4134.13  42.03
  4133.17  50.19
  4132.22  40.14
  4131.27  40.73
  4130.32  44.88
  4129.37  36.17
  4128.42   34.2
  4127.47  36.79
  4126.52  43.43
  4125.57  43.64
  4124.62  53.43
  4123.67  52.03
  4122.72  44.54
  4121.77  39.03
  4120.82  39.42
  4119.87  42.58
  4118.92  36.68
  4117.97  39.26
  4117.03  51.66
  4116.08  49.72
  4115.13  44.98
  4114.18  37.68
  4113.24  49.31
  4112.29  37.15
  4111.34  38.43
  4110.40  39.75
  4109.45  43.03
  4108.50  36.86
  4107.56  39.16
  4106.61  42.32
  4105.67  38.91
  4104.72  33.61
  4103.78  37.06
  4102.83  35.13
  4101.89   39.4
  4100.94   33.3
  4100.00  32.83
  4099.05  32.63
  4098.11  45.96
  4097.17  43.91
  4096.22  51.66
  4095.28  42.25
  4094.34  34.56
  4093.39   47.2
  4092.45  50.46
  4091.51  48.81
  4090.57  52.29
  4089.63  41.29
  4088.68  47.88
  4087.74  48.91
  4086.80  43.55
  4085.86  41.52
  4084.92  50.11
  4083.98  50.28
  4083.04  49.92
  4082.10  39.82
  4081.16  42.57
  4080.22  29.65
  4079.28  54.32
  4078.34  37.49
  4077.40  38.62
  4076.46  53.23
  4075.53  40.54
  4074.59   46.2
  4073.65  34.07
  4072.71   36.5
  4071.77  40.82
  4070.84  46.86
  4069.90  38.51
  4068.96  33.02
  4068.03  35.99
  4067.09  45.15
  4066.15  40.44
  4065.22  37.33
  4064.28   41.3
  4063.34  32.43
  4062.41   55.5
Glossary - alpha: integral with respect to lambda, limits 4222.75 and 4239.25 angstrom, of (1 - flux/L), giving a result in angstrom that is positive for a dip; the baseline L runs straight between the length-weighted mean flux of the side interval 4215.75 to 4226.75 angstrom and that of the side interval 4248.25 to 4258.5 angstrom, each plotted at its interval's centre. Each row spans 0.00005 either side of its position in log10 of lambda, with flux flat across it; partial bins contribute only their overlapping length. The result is 0.8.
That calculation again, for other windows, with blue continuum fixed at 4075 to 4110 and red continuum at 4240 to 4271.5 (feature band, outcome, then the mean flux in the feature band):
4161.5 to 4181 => 1.7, 40.6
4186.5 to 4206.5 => 1.3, 42.4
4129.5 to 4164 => 1.5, 42.1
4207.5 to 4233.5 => -0.2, 46.4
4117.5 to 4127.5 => 0.0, 43.1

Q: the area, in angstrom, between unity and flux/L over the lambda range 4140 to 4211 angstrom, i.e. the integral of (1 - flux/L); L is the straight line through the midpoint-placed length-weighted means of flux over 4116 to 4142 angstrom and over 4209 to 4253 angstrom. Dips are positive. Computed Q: 3.1 angstrom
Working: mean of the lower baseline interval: 42.4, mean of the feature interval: 42.4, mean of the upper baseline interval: 46.7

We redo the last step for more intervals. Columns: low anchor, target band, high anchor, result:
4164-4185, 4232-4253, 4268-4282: -1.4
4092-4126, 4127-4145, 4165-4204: 0.3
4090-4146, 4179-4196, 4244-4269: 0.0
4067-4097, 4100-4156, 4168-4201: 1.7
